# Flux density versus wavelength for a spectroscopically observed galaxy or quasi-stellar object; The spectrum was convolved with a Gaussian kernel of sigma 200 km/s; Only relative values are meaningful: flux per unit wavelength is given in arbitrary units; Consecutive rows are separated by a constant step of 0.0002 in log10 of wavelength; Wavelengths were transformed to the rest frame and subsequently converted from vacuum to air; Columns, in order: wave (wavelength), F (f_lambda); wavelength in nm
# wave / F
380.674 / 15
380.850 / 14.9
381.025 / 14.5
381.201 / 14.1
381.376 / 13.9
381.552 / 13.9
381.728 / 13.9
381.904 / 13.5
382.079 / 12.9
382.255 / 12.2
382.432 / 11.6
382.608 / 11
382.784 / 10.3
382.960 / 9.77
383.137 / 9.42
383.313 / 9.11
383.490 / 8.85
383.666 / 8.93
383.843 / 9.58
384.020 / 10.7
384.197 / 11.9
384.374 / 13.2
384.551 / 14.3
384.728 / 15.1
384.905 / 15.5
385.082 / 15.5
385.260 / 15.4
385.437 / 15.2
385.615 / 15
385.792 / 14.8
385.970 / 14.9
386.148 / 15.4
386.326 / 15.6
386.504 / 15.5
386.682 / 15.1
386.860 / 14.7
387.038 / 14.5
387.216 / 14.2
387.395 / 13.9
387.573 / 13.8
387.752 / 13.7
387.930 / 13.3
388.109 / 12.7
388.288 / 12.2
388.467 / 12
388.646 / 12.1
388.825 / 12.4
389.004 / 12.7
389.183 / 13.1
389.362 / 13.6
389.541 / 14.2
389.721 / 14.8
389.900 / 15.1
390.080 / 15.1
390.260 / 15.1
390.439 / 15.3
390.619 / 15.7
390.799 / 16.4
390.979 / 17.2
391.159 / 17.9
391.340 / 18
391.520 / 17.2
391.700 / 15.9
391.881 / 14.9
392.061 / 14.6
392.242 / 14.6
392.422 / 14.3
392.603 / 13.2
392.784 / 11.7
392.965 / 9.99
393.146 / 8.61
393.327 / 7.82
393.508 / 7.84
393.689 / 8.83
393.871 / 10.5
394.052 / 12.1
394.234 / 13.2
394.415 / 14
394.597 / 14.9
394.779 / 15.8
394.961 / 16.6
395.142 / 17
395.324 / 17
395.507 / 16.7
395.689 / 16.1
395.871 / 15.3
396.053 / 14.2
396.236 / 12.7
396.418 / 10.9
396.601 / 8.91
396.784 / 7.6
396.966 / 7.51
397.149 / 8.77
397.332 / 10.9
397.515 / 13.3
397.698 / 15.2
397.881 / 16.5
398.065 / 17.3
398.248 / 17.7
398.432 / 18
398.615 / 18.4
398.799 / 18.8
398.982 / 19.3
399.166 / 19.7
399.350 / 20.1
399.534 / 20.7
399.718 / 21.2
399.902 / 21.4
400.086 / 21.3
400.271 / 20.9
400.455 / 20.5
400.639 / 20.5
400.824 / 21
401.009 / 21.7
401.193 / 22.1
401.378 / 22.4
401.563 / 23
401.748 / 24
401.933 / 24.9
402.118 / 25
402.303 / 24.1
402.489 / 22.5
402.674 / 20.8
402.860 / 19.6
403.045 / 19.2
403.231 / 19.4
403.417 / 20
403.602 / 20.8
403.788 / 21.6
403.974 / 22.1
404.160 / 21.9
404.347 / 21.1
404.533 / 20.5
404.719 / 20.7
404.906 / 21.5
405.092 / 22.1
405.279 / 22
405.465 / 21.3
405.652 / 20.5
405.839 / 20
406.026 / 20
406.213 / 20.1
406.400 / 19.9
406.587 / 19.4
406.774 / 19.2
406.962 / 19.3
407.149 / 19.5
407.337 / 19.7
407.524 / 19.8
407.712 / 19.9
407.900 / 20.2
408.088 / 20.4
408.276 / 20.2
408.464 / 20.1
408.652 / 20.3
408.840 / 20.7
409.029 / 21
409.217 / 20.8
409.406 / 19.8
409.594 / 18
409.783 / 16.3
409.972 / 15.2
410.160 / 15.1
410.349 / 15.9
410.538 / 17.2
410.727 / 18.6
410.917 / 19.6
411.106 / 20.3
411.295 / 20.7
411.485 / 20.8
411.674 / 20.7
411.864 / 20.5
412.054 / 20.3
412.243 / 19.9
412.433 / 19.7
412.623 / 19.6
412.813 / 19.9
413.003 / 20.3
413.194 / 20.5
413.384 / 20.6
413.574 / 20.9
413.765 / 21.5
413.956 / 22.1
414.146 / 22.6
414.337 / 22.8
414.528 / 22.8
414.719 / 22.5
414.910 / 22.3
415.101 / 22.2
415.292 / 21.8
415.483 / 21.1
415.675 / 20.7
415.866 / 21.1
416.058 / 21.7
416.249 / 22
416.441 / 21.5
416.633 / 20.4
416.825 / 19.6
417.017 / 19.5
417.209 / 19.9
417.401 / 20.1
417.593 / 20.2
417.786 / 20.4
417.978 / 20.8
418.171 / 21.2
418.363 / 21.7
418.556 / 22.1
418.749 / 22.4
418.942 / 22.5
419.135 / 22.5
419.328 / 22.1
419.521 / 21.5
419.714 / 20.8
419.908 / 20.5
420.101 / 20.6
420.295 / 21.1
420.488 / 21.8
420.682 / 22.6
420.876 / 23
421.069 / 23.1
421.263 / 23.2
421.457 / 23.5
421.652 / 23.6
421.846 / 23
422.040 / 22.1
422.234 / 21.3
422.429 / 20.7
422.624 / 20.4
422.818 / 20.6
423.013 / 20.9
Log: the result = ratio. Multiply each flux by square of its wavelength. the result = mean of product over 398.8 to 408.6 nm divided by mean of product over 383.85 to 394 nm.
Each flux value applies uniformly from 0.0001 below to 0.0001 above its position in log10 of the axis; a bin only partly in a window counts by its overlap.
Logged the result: 1.6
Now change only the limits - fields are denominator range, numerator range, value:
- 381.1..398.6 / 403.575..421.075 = 1.71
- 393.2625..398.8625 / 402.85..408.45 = 1.58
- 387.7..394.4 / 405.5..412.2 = 1.58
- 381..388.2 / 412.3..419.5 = 1.88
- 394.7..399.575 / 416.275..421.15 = 1.56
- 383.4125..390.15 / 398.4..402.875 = 1.68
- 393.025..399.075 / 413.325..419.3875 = 1.74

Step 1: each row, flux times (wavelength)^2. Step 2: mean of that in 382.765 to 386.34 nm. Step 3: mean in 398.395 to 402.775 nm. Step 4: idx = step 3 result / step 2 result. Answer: 1.82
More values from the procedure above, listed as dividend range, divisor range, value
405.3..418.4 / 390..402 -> 1.37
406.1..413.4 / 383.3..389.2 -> 1.63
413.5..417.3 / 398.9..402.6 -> 1.06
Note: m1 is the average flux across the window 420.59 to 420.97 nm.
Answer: 22.8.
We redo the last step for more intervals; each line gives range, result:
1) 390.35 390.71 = 15.5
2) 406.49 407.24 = 19.4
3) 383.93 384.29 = 11.3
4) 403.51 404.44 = 21.5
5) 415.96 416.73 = 21.4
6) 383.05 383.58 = 9.14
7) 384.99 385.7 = 15.3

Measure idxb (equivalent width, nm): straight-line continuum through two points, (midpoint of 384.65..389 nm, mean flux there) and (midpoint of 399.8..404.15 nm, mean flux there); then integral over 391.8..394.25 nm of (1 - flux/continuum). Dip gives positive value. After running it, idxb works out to 0.81 nm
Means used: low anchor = 14.2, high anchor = 21.7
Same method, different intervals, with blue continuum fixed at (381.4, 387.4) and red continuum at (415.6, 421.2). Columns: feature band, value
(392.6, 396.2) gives 0.58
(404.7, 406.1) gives -0.22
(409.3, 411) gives 0.18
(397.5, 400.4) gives -0.40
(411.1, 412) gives -0.04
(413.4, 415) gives -0.14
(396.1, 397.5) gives 0.53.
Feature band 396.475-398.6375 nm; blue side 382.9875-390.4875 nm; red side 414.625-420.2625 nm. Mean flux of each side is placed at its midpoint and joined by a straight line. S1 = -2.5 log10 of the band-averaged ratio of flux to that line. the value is 0.23 mag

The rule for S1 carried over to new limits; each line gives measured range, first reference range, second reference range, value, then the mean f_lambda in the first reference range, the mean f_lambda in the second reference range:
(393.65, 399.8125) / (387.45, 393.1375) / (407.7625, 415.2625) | 0.077 mag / 14.2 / 20.1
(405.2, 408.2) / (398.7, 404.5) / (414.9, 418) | 0.058 mag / 21.3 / 20.9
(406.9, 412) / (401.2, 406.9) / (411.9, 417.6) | 0.101 mag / 21.3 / 21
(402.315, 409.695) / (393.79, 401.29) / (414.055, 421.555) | -0.110 mag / 16.3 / 21.6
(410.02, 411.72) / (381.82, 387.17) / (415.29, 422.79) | 0.049 mag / 13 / 21.5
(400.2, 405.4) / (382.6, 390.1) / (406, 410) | -0.197 mag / 13.2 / 19.6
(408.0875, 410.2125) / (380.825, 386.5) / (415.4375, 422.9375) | 0.002 mag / 13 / 21.5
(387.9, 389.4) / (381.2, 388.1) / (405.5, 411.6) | 0.129 mag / 13.2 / 19.3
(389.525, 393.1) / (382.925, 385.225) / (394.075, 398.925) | -0.132 mag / 11.8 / 14.4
